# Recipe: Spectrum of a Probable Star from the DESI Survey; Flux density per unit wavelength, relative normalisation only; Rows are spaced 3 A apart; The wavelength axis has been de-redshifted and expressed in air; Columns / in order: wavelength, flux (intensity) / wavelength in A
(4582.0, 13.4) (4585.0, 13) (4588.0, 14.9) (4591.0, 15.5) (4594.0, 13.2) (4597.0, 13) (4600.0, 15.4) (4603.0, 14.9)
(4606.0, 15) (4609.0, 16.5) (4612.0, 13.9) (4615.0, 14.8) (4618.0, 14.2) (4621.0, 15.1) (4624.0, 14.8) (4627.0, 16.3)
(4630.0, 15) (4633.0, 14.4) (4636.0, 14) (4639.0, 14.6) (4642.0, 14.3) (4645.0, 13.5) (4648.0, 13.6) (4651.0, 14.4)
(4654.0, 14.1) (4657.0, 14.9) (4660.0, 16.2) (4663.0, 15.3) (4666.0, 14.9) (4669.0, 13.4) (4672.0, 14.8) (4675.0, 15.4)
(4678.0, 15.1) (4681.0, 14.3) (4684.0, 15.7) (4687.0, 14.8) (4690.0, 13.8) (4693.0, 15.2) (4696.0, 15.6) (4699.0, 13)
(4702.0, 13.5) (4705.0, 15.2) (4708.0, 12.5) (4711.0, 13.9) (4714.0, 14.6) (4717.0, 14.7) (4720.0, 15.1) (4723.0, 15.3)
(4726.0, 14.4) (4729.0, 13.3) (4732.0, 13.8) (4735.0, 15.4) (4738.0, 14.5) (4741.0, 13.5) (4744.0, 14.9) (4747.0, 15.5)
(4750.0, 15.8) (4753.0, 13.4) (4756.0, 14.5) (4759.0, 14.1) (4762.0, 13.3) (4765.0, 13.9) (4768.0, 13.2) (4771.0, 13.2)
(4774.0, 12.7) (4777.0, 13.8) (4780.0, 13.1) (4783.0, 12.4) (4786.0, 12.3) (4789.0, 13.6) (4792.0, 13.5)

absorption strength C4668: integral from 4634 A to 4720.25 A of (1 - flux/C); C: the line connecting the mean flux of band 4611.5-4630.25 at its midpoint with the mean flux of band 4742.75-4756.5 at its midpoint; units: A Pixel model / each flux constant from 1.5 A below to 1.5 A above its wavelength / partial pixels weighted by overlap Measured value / 2.3 A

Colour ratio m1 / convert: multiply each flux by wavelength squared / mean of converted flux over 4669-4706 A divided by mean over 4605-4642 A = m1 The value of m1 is 1.01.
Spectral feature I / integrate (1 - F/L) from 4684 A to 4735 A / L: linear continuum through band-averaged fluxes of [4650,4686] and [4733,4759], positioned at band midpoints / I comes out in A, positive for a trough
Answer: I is 1.3 A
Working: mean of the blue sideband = 14.9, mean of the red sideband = 14.6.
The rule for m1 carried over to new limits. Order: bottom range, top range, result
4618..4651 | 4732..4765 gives 1.04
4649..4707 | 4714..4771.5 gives 1.00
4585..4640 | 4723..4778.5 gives 1.02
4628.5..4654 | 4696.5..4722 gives 1.02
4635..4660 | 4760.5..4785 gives 0.97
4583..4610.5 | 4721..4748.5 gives 1.06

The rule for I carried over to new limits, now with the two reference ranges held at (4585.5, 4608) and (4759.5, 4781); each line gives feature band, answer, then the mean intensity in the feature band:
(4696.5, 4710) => 0.1 A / 13.7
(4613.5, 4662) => -1.3 A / 14.6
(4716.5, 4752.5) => -2.8 A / 14.6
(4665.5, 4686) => -1.2 A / 14.8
